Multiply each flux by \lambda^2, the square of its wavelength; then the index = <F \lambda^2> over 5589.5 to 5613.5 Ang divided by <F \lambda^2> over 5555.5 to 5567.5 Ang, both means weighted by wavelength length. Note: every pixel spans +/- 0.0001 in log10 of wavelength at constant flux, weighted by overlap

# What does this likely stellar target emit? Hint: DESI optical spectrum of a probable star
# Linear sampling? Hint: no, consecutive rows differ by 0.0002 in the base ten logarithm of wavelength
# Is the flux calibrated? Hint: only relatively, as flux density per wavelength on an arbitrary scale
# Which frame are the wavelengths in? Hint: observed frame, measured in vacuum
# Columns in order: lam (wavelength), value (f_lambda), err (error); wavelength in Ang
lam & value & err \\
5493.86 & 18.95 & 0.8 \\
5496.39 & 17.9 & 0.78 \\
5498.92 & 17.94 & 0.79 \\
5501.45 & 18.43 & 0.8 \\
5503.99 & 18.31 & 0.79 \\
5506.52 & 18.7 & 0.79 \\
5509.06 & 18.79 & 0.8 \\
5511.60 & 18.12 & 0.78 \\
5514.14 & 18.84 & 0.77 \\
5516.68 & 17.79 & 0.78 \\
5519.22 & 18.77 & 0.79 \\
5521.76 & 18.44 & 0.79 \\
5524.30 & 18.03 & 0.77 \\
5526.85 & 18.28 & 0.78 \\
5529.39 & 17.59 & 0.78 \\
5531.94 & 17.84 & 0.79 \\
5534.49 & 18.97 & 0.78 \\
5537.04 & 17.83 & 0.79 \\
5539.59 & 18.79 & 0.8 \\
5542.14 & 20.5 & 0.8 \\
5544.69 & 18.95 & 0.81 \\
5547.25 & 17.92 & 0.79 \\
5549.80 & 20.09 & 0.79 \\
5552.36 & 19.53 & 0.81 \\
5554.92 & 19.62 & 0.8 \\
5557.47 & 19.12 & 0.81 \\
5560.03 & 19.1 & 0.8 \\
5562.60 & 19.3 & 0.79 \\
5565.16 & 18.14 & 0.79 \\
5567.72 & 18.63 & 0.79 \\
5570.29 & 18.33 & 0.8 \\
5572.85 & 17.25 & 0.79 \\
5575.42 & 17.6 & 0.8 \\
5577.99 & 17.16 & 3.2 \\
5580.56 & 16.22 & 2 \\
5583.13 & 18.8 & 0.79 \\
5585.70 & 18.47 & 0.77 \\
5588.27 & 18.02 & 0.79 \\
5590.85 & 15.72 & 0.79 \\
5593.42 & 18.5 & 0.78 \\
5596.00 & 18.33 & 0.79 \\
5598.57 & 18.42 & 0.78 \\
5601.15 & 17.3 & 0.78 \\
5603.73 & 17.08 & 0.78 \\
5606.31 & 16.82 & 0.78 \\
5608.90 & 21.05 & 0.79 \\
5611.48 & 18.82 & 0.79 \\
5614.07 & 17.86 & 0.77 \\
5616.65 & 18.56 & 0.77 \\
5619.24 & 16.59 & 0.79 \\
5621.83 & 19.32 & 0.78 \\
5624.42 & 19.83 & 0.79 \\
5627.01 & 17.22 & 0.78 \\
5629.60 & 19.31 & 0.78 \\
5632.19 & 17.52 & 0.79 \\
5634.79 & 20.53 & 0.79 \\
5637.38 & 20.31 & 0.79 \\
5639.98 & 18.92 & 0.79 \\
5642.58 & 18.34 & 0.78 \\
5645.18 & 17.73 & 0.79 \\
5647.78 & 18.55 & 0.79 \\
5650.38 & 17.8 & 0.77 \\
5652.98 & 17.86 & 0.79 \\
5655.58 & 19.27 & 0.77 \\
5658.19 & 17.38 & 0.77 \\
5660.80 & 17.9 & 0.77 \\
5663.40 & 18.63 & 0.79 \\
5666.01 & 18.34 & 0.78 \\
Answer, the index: 1.0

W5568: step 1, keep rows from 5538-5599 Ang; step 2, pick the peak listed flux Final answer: 20.5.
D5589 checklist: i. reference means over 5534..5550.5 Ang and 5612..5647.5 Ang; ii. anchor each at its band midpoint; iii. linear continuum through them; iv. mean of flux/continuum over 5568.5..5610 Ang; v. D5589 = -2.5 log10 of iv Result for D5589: 0.06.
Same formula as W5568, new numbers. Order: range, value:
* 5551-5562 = 19.62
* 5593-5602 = 18.5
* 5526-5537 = 18.97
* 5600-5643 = 21.05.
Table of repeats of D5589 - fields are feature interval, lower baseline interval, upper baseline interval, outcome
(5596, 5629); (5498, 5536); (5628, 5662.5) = 0.01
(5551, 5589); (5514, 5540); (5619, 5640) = 0.01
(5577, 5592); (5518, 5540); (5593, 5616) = 0.05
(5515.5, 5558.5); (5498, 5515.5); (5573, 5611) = -0.03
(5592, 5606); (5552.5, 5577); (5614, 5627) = 0.04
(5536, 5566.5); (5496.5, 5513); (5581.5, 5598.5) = -0.05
